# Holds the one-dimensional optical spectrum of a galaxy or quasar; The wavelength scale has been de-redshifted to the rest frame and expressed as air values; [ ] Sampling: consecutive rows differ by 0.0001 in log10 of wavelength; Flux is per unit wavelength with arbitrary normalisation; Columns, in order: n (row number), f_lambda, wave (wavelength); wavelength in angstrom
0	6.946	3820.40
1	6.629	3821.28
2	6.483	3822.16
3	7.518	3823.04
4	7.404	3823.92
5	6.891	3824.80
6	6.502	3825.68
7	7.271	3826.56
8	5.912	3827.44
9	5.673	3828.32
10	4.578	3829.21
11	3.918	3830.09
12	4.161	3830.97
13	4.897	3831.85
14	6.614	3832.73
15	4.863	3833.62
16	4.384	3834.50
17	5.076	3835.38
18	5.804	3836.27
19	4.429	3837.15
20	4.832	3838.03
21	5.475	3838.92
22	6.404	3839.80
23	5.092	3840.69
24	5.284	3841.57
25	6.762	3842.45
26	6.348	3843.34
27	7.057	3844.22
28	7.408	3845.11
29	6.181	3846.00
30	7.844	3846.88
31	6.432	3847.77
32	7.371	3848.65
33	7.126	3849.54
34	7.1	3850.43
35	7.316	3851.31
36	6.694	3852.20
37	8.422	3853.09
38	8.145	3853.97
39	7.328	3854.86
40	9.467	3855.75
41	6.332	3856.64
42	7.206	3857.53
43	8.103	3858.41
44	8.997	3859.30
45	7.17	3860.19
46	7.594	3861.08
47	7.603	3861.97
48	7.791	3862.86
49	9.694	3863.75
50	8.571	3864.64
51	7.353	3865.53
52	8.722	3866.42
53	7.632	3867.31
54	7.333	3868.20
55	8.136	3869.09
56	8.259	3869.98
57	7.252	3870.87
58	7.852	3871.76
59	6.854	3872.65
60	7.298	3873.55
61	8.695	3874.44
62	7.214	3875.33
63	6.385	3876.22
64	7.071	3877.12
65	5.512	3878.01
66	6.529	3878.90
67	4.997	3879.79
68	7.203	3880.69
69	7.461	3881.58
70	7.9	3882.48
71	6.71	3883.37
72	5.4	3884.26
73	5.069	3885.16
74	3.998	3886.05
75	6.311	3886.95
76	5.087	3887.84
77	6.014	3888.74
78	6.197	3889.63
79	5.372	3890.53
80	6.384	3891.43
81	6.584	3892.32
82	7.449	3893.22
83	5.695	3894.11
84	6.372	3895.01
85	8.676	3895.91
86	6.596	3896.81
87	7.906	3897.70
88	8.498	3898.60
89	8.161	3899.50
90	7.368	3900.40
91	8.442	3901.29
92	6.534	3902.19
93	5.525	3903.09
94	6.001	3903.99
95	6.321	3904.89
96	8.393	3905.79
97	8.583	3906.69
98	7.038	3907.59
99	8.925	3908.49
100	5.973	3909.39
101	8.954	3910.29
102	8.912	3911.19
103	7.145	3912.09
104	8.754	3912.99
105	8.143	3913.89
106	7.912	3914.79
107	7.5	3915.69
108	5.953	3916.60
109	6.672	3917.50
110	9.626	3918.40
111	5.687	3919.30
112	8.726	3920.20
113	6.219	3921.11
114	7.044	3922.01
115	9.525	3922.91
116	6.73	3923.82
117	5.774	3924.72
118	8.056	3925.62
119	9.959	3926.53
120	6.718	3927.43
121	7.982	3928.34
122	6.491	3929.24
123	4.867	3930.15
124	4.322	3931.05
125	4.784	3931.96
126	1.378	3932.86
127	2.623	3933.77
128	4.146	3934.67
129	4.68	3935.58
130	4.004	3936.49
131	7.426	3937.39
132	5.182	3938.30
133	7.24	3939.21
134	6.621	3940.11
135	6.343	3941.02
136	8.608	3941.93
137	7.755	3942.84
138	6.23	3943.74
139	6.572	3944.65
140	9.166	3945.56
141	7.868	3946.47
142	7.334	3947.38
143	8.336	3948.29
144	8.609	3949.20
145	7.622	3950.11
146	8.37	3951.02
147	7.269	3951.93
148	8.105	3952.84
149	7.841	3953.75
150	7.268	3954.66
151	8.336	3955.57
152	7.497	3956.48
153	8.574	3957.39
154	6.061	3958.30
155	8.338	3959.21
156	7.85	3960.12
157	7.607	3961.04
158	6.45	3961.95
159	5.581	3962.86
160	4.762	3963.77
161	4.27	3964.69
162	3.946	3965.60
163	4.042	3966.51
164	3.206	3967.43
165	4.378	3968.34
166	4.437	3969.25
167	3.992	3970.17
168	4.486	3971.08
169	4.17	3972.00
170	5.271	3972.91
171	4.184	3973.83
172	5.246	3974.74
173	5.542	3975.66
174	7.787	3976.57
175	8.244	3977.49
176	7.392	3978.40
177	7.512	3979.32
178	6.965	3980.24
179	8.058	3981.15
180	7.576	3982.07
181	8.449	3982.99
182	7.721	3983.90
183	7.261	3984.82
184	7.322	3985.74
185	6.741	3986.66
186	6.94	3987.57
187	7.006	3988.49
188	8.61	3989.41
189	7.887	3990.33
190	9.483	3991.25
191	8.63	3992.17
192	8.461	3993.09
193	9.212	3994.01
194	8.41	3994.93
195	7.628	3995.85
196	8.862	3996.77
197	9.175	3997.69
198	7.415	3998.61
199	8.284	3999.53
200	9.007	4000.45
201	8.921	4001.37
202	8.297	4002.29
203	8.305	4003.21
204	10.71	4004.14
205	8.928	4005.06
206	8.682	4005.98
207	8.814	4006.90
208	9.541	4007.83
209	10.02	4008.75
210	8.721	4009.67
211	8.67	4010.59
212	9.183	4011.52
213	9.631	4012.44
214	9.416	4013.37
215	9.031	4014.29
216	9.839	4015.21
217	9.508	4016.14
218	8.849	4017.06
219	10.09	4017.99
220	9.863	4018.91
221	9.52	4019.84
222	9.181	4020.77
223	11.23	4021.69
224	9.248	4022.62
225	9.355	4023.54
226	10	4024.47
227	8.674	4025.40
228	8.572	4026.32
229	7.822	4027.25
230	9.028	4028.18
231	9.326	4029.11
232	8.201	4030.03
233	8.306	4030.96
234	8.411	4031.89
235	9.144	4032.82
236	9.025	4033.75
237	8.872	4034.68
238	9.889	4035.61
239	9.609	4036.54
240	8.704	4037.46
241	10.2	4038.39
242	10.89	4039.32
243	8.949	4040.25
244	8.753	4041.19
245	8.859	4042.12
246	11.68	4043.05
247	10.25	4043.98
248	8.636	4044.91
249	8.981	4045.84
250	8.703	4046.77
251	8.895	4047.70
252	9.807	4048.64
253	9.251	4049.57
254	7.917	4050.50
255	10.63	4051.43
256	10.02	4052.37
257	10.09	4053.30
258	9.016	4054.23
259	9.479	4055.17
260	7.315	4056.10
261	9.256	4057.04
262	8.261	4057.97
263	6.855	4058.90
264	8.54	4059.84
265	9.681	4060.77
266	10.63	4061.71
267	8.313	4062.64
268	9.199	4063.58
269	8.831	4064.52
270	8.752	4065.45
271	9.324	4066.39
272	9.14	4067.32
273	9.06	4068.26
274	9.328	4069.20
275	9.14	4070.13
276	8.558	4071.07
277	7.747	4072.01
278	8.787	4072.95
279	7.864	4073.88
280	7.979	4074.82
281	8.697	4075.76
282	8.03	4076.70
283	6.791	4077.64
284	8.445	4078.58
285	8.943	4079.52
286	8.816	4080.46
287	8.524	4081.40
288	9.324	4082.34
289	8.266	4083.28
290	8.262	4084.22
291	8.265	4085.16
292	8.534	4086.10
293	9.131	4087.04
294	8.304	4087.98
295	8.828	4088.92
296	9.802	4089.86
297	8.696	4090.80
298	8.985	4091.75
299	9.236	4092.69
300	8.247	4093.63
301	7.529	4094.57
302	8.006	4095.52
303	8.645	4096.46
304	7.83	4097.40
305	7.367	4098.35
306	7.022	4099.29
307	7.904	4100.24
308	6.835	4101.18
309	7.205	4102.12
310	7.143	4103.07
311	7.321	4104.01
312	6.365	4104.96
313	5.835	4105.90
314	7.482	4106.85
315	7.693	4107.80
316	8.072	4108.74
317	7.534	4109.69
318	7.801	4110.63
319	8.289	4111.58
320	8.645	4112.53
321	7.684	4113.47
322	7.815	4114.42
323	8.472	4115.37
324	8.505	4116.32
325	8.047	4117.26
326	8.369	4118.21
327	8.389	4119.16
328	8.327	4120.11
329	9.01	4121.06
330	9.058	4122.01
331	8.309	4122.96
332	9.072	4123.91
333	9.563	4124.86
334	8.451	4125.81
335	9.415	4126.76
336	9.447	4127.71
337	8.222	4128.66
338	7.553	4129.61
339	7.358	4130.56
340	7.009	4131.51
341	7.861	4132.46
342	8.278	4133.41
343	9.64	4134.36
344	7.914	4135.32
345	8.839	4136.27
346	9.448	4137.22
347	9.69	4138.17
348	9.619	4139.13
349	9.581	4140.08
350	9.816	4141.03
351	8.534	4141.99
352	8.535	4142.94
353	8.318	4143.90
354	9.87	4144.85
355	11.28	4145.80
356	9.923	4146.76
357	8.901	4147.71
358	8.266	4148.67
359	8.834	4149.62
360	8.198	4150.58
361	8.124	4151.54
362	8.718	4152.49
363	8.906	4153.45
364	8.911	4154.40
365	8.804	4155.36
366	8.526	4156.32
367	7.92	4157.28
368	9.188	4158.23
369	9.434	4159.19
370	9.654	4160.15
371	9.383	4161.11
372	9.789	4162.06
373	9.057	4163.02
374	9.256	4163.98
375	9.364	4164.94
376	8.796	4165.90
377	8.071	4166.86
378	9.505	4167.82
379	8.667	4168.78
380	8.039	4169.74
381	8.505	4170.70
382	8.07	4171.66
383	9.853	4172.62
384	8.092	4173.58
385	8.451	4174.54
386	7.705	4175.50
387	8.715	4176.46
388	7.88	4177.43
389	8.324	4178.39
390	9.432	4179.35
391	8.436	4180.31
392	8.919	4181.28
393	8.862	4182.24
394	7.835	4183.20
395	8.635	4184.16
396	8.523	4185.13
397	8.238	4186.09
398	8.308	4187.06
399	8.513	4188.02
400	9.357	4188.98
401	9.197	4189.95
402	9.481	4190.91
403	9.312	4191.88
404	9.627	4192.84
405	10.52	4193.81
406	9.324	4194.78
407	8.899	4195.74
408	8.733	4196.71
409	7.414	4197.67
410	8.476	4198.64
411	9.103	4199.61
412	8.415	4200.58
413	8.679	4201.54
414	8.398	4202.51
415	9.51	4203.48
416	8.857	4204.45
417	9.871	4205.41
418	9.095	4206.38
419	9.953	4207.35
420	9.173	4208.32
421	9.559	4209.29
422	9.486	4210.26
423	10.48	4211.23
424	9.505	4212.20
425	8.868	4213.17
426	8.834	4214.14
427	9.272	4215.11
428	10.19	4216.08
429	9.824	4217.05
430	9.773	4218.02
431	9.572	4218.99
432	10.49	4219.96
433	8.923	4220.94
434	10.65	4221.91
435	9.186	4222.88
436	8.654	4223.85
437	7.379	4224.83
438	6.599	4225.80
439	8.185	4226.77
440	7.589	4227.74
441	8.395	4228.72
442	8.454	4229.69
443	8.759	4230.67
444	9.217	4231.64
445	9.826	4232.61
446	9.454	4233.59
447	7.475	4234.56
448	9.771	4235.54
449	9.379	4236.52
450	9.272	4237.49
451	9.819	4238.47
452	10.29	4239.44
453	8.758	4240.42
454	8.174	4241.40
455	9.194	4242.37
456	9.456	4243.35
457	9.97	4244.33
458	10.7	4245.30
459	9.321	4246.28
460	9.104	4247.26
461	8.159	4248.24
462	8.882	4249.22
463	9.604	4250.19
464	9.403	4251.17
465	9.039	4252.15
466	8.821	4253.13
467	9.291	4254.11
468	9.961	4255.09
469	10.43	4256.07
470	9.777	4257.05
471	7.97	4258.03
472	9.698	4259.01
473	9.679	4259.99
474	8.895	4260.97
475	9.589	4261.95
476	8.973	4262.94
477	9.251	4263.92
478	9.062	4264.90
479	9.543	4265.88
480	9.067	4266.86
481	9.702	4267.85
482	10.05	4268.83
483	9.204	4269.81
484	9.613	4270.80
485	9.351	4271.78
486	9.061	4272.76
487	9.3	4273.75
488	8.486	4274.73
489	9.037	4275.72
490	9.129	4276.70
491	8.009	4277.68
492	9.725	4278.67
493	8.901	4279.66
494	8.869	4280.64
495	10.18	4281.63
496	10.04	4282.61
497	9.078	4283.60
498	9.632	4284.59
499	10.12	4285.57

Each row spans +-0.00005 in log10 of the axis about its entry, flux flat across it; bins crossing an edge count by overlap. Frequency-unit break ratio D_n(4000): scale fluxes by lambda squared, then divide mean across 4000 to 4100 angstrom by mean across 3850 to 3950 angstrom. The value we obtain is 1.37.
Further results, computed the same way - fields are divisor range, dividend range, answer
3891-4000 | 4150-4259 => 1.47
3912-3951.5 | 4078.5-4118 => 1.29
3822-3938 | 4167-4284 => 1.59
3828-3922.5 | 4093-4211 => 1.43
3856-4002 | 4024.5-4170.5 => 1.35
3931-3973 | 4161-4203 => 1.59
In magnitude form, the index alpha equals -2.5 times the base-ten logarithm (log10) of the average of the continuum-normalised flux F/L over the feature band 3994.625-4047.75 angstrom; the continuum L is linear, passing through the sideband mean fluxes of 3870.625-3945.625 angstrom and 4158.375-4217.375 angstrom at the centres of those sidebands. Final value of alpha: -0.19 mag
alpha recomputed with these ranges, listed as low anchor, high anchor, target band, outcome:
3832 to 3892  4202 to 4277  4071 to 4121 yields 0.03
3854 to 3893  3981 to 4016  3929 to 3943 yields 0.42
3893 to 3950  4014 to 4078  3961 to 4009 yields 0.14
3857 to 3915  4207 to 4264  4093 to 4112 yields 0.13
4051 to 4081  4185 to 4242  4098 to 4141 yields 0.09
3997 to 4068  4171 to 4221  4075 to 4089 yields 0.08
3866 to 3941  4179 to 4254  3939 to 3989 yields 0.08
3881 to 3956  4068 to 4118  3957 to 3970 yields 0.27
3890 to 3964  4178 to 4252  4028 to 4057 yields -0.18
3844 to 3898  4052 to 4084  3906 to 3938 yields 0.11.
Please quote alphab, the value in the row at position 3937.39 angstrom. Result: 7.426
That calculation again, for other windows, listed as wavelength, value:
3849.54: 7.126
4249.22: 8.882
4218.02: 9.773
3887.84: 5.087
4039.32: 10.89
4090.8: 8.696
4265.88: 9.543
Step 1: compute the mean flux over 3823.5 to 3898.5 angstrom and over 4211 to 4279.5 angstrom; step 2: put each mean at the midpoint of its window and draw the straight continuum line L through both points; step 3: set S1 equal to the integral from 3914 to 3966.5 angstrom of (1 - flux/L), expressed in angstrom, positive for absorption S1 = 3.3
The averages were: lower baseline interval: 6.71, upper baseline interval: 9.2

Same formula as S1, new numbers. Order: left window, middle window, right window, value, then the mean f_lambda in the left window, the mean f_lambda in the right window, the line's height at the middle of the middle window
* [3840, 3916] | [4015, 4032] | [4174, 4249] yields -2.6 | 7.19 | 9.01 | 7.98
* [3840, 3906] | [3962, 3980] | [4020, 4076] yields 6.5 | 7.06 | 9.08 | 8.19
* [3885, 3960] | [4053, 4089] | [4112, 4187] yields -2.4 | 6.97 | 8.72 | 8.12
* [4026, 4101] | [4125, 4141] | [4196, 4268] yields 0.5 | 8.8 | 9.16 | 8.95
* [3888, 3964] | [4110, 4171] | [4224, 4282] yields -2.7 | 7.01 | 9.12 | 8.39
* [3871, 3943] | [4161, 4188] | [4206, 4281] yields 0.2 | 6.76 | 9.22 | 8.71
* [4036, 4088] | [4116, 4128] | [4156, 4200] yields 0.2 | 8.94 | 8.81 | 8.87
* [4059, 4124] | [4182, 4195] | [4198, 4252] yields -0.1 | 8.31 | 9.15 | 8.92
